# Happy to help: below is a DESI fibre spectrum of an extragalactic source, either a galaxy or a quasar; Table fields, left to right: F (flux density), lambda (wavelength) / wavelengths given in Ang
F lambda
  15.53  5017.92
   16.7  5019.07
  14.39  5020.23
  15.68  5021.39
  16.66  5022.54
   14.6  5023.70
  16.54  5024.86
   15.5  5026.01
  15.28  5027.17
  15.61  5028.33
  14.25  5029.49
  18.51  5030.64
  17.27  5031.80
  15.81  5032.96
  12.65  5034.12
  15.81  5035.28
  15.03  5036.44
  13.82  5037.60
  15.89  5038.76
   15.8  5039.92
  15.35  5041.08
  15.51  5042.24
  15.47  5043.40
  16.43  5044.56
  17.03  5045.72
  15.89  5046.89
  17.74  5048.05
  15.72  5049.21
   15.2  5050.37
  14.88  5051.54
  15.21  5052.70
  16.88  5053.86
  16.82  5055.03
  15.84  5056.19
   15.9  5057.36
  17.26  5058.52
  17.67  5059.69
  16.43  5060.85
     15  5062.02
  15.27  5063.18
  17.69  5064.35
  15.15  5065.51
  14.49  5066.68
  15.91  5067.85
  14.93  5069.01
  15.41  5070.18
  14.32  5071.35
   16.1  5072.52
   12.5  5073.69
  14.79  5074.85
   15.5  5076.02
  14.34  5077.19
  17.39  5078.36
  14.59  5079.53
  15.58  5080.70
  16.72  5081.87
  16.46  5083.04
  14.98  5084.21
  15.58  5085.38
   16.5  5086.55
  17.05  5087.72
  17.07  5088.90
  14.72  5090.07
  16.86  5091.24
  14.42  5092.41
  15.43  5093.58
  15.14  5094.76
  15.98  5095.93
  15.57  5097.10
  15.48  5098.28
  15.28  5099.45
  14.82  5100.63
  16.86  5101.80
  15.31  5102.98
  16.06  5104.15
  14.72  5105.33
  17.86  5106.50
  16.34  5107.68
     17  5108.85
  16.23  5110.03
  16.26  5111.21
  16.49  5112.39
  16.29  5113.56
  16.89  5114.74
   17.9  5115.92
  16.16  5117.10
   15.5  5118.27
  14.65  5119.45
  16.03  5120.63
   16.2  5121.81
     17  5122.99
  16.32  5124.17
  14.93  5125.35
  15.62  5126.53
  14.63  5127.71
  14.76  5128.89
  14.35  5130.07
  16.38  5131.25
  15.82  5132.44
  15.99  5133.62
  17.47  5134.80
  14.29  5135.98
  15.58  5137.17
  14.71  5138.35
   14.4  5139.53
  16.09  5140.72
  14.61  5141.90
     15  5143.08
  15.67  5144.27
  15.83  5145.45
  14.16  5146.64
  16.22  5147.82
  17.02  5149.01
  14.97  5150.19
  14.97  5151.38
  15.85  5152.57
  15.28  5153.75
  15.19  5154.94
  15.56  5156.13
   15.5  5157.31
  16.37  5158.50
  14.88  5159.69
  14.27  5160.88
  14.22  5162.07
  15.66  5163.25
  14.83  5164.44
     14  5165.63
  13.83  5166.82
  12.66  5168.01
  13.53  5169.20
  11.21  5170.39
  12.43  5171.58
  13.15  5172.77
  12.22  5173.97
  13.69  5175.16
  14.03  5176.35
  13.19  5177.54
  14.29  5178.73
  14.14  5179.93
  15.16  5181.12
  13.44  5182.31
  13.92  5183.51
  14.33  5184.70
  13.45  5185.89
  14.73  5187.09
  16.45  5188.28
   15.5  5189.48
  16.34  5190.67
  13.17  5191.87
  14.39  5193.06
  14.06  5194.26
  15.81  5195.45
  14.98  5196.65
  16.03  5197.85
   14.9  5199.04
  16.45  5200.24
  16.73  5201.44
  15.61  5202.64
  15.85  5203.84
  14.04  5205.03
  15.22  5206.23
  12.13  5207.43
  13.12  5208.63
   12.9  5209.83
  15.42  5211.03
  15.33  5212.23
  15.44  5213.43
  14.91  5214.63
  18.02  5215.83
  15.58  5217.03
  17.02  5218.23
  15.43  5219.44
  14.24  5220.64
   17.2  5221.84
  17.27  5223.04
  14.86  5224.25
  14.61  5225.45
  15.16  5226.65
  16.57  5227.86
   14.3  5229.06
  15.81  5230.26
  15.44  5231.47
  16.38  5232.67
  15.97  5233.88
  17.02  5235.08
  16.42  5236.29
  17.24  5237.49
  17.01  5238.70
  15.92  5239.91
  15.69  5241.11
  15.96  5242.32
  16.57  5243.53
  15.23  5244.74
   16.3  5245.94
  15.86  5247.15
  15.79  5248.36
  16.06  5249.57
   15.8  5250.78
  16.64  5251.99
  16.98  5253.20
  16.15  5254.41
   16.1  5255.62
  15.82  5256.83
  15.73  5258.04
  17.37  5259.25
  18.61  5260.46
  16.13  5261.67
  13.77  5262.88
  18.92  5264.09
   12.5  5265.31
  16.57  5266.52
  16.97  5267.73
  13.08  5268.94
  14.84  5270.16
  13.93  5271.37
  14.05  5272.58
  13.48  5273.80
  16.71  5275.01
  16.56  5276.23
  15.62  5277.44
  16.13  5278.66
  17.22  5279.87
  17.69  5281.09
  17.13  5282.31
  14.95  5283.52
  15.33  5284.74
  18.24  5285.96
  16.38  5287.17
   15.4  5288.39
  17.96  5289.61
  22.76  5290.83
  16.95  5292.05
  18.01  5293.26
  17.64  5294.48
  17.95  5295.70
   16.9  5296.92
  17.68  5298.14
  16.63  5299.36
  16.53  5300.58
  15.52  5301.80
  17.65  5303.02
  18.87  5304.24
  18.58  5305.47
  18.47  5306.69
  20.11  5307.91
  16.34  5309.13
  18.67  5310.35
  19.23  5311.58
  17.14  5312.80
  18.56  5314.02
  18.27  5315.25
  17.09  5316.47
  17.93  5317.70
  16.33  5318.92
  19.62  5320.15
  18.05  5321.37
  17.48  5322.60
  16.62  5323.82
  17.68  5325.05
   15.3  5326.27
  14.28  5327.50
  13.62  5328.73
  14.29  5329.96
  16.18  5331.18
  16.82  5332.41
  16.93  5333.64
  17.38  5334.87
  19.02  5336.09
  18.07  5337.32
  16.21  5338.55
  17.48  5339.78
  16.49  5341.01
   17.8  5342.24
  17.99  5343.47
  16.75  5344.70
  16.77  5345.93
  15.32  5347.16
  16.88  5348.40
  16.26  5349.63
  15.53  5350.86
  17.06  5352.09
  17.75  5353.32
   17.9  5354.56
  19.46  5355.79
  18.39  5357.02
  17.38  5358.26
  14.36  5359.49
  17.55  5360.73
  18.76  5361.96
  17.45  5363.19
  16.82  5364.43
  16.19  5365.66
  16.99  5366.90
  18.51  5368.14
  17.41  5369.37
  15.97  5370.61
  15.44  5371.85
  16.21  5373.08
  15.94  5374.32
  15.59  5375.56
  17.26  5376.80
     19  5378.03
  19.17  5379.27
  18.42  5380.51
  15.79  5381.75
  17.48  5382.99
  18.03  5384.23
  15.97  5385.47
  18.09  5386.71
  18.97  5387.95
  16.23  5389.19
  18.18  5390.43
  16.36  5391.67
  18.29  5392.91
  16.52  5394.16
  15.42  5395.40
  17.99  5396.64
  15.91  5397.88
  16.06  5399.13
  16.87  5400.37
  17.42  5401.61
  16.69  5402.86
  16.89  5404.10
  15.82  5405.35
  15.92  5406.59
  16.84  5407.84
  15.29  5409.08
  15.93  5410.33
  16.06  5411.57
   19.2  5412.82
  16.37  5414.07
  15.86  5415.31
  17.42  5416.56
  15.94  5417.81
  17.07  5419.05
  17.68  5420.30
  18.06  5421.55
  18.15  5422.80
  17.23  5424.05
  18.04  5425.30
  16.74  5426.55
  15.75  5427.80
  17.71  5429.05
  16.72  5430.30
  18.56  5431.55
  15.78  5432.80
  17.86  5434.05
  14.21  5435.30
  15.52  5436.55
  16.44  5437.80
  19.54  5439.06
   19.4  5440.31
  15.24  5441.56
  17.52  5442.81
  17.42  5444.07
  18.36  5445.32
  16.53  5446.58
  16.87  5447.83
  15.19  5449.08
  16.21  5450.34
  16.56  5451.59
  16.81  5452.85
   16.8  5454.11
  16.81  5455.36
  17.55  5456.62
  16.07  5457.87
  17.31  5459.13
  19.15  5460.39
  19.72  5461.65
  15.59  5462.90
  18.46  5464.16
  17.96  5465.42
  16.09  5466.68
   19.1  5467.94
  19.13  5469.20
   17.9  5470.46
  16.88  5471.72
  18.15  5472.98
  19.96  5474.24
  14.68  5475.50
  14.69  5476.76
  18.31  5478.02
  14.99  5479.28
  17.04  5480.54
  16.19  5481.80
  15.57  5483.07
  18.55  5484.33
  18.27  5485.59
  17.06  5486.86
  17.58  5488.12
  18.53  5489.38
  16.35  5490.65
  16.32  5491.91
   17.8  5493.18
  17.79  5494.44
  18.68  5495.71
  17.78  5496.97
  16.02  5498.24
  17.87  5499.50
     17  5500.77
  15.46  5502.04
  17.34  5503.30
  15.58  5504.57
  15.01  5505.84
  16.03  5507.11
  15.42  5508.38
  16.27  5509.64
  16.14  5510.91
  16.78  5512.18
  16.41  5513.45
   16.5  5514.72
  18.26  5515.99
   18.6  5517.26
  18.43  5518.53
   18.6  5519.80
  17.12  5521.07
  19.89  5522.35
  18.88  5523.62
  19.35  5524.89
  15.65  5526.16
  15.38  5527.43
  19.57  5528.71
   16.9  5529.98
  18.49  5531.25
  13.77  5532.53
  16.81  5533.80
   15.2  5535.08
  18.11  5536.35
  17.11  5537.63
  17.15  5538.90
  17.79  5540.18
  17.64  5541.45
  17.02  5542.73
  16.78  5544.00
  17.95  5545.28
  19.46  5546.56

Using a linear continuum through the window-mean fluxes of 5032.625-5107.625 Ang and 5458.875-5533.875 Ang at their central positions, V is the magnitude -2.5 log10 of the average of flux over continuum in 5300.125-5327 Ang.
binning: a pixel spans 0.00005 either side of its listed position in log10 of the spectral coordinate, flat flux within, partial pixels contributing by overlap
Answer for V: -0.07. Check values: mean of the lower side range 15.7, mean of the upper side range 17.3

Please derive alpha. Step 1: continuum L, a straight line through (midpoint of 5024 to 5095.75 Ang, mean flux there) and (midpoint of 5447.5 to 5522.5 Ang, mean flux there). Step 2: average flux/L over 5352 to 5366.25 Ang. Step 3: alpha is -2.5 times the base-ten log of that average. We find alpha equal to -0.046 mag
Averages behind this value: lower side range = 15.7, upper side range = 17.1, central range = 17.4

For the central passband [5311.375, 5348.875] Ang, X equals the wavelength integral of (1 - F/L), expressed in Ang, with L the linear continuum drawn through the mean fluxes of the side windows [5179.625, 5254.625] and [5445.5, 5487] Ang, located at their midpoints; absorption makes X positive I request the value -1.7 Ang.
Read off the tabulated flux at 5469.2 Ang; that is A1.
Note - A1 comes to 19.13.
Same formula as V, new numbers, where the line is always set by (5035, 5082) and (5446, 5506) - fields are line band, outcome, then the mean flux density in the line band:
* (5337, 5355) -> -0.02 mag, 16.9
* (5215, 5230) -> 0.03 mag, 15.8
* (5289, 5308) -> -0.09 mag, 18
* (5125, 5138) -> 0.03 mag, 15.4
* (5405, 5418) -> 0.03 mag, 16.5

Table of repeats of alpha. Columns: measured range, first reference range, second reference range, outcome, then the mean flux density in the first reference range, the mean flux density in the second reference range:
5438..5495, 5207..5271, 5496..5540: -0.03 mag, 15.8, 17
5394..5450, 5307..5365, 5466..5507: 0.02 mag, 17.2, 17.1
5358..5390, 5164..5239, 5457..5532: -0.05 mag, 14.9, 17.3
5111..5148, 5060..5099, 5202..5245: -0.01 mag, 15.6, 15.6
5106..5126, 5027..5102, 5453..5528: -0.03 mag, 15.7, 17.2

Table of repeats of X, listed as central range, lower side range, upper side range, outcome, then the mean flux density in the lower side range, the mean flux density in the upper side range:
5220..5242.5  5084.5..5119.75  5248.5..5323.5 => 0.9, 16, 16.9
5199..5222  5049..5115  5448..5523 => 1.4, 15.8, 17.2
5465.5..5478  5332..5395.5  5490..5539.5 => -0.3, 17.2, 17.1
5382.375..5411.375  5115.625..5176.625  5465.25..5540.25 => -0.5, 15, 17.2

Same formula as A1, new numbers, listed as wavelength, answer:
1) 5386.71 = 18.09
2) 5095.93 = 15.98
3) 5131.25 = 16.38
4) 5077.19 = 14.34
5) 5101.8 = 16.86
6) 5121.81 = 16.2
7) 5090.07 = 14.72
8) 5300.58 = 16.53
